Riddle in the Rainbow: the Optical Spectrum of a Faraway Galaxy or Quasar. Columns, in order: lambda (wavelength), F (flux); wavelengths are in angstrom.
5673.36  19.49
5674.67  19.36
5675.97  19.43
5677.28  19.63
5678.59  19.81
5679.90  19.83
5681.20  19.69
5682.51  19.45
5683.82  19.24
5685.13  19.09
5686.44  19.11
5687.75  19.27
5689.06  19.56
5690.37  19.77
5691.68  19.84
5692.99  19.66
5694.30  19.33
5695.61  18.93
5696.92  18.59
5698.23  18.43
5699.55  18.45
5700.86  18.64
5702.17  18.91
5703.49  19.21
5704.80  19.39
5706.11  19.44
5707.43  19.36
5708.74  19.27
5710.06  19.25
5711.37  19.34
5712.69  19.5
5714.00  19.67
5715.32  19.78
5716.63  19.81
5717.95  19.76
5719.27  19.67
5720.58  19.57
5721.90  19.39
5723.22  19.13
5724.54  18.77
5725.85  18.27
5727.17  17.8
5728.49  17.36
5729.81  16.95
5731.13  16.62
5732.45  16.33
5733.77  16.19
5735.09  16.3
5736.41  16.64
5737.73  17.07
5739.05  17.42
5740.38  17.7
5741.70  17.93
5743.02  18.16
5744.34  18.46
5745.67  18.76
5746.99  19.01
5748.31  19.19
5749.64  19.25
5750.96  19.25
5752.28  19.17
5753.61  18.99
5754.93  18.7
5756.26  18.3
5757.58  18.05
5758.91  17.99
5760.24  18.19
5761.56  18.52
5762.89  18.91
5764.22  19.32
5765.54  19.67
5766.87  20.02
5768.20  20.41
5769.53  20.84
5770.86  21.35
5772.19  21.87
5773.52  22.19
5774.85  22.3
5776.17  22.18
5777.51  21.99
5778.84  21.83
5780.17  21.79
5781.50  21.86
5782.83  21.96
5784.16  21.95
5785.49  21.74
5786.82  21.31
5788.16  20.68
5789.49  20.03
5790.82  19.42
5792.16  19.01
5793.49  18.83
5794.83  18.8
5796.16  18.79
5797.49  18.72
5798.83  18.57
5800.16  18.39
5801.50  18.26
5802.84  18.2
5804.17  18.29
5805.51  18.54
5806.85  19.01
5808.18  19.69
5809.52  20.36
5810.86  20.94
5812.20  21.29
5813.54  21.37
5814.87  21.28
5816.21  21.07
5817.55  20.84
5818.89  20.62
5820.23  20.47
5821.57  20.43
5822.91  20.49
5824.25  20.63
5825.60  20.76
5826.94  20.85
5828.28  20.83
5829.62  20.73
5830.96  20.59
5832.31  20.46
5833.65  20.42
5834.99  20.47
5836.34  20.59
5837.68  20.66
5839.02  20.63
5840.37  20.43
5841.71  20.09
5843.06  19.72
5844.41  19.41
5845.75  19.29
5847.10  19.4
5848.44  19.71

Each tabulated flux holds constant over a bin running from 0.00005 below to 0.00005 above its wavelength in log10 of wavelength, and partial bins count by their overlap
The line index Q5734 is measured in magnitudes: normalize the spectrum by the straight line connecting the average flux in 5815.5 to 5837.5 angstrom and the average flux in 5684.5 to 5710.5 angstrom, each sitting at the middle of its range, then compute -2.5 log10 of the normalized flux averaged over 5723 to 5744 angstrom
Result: 0.13 mag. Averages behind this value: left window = 19.2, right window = 20.6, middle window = 17.4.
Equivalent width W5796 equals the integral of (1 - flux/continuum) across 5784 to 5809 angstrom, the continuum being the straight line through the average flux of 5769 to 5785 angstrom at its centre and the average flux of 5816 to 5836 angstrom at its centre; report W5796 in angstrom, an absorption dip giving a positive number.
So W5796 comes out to 2.4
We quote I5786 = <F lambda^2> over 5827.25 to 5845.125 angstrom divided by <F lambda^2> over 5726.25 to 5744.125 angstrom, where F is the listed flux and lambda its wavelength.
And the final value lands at 1.23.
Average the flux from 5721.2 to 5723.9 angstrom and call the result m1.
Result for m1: 19.2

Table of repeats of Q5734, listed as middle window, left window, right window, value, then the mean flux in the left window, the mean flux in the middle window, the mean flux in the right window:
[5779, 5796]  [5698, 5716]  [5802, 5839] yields -0.031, 19.2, 20.6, 20.4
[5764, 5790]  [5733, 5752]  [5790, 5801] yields -0.152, 18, 21.3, 18.8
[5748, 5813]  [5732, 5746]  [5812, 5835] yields -0.051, 17.3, 19.9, 20.8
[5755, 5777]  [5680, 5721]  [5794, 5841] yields -0.013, 19.3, 20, 20.1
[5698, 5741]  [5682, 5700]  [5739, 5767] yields 0.029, 19.2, 18.5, 18.7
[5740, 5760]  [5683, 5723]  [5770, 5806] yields 0.072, 19.3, 18.6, 20.3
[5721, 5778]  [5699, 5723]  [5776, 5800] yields 0.059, 19.4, 18.9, 20.4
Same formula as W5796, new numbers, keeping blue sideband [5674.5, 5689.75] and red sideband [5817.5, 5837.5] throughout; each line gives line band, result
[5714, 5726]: 0.2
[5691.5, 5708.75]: 0.5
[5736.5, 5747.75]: 1.1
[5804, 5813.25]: 0.3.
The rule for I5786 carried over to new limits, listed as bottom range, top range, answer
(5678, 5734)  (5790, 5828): 1.08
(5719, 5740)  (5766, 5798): 1.20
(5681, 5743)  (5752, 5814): 1.10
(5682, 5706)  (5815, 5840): 1.13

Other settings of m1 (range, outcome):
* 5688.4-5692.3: 19.7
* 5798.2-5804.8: 18.4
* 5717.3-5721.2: 19.7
